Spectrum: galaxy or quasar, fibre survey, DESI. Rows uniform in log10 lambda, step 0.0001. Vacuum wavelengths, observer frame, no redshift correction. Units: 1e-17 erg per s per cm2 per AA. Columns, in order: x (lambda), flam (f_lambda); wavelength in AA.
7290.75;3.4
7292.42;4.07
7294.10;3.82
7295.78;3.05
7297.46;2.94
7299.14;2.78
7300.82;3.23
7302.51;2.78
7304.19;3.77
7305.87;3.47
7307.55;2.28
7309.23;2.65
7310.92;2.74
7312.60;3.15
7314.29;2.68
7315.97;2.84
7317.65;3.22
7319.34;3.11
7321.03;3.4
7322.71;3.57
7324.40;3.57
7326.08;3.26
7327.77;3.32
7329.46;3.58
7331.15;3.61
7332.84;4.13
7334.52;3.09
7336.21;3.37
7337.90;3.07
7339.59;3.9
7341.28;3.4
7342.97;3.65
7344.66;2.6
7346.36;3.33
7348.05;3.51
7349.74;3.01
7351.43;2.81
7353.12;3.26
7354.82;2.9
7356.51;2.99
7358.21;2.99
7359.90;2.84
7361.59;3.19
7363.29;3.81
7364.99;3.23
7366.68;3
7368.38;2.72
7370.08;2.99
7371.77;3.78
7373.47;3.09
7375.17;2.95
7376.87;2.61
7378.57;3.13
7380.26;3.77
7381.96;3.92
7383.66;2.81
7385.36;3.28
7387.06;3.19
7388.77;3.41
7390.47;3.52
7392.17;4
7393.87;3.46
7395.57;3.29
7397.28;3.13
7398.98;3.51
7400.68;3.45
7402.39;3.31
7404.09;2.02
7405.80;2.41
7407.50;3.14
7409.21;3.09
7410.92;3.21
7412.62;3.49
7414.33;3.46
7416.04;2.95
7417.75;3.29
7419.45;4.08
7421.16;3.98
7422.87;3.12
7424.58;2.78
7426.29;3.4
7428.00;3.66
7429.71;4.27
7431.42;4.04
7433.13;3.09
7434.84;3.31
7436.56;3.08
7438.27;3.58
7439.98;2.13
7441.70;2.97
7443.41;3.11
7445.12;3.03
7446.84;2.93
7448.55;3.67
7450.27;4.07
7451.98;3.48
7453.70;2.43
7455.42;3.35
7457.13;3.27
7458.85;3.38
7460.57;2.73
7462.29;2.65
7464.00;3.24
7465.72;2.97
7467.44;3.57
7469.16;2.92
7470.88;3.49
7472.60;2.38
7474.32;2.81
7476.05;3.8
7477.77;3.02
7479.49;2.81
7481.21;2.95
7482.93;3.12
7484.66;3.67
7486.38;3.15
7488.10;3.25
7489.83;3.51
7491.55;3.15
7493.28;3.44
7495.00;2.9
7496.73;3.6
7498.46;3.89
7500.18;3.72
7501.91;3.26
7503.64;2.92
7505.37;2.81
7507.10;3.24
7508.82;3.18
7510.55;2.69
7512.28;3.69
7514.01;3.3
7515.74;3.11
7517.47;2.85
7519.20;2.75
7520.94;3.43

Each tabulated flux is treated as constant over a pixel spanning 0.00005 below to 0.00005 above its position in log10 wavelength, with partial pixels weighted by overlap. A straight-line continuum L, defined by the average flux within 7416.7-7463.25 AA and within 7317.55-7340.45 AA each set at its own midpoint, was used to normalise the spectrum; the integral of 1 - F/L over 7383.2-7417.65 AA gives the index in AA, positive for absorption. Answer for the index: 1.39 AA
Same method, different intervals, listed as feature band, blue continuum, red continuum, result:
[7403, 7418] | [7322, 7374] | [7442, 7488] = 1.0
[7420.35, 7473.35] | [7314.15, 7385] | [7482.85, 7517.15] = 0.6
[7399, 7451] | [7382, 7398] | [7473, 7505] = 0.9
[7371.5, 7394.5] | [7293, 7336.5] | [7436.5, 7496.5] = -1.1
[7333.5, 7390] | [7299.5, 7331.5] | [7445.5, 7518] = -0.6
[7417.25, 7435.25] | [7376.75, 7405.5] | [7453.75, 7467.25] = -2.2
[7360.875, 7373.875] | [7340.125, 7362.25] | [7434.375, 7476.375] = -0.4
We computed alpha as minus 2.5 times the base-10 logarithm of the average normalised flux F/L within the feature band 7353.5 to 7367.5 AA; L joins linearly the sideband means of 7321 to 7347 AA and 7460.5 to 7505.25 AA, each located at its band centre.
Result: 0.088 mag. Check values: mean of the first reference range 3.43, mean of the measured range 3.12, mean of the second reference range 3.19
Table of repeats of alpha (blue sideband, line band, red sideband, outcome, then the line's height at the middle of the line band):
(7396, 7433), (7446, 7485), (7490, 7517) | 0.044 mag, 3.29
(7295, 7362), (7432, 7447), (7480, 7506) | 0.070 mag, 3.25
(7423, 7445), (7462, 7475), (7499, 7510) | 0.073 mag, 3.23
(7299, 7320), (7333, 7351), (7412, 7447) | -0.082 mag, 3.08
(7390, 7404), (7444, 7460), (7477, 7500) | 0.015 mag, 3.32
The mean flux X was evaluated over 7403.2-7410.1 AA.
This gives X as 2.67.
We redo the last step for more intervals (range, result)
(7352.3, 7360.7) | 2.99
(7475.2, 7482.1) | 3.15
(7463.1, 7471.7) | 3.24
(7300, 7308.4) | 3.11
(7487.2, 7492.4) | 3.3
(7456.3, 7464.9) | 3.05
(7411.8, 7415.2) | 3.47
